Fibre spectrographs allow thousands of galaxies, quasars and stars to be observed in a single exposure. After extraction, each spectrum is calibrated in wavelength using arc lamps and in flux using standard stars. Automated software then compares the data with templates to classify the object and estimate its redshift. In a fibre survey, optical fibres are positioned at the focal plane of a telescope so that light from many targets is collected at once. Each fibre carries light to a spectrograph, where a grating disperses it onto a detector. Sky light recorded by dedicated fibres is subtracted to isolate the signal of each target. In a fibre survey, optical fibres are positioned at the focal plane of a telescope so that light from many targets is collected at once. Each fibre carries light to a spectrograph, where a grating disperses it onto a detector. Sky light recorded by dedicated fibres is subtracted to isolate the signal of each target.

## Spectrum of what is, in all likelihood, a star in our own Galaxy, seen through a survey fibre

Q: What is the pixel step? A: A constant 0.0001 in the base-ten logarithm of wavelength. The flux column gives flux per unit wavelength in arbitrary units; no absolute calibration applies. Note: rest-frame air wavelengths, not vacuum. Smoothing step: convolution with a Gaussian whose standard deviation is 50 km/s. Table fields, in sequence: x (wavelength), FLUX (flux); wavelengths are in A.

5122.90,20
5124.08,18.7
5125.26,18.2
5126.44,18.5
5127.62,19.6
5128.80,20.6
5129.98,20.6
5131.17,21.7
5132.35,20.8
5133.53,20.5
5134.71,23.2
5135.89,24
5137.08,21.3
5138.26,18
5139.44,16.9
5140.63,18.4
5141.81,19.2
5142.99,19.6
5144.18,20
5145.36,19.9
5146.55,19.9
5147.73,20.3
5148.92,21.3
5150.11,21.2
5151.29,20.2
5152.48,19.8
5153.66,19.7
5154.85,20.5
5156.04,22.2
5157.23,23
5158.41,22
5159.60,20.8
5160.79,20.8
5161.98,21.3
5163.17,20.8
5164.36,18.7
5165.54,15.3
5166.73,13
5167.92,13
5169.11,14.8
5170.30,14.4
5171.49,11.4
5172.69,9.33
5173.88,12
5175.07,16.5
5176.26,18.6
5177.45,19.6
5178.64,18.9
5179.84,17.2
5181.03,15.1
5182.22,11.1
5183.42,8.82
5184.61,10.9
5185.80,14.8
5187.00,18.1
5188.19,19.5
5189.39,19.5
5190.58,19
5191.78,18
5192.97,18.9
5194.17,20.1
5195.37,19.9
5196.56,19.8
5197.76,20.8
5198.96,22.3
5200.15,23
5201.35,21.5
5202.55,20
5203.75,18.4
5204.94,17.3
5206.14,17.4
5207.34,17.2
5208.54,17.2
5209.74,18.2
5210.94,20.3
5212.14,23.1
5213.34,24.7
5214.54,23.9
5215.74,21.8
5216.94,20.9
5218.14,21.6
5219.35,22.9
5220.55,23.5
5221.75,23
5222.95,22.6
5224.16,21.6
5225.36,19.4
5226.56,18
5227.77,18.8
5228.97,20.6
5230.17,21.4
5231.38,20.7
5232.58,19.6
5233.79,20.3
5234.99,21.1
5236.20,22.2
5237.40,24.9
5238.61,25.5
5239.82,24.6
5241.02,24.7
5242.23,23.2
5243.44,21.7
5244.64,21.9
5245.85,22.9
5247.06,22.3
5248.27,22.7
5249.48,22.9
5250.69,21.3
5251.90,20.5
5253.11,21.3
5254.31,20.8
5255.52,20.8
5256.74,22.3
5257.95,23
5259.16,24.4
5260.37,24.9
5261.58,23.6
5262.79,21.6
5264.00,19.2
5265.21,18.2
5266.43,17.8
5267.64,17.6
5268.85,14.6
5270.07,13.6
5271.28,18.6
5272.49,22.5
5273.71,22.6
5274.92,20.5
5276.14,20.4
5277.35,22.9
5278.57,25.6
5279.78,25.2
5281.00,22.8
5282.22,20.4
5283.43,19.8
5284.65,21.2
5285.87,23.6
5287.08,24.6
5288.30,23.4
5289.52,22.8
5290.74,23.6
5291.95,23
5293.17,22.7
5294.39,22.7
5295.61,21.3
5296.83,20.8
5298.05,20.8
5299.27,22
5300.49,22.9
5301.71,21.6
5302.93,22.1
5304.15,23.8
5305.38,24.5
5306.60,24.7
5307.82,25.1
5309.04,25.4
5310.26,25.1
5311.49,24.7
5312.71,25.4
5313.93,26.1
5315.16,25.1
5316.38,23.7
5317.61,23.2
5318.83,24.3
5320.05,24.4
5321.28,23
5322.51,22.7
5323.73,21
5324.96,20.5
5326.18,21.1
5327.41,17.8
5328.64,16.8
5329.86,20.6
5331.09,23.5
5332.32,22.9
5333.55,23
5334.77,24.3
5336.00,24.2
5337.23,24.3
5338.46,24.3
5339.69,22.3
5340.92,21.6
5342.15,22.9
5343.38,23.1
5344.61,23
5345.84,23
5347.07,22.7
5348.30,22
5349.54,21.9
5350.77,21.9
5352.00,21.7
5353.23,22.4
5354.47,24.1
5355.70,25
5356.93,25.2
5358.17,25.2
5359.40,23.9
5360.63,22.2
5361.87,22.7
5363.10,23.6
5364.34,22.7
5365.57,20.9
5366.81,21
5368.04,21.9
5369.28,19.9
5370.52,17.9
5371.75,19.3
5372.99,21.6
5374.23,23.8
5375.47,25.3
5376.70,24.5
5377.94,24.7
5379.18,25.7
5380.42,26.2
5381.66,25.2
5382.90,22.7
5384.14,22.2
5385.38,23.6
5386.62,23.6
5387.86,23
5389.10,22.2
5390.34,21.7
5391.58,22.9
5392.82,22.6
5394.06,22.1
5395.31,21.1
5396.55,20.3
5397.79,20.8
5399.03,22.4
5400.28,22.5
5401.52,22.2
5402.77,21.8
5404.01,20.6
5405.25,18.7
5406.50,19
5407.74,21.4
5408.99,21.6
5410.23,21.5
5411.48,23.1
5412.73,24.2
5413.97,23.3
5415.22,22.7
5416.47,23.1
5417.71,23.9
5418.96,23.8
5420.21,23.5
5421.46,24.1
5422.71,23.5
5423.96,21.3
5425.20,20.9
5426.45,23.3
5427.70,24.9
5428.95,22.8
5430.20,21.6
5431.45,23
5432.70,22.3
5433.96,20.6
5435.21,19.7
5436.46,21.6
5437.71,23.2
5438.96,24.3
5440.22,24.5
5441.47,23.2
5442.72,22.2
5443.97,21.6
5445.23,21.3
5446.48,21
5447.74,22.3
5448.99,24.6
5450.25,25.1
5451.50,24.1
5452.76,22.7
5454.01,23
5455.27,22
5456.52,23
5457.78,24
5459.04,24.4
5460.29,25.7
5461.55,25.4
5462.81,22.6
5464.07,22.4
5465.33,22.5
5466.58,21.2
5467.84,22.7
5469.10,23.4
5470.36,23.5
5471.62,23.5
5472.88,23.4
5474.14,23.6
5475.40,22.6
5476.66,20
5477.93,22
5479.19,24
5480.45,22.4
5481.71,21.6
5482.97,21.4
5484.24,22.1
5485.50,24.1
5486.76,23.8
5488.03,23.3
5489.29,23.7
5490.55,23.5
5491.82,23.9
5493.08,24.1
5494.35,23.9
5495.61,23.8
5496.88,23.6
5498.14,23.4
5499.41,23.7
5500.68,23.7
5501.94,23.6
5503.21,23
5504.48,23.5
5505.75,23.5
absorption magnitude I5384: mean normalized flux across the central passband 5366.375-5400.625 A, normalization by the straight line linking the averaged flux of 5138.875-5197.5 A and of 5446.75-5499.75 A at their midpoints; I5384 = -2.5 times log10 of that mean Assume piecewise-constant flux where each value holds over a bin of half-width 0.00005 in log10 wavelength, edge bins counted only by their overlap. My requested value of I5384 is -0.04 mag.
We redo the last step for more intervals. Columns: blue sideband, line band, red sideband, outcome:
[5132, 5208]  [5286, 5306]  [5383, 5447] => -0.11 mag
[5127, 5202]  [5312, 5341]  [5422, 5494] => -0.09 mag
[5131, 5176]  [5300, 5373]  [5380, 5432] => -0.07 mag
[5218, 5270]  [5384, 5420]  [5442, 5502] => 0.02 mag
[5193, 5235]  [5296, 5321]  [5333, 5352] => -0.07 mag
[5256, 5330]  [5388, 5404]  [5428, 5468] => 0.04 mag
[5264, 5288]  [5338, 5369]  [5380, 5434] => -0.05 mag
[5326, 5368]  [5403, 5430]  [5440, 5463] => 0.03 mag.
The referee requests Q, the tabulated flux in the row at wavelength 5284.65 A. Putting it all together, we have 21.2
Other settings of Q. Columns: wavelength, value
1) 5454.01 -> 23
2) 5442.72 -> 22.2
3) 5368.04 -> 21.9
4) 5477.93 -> 22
